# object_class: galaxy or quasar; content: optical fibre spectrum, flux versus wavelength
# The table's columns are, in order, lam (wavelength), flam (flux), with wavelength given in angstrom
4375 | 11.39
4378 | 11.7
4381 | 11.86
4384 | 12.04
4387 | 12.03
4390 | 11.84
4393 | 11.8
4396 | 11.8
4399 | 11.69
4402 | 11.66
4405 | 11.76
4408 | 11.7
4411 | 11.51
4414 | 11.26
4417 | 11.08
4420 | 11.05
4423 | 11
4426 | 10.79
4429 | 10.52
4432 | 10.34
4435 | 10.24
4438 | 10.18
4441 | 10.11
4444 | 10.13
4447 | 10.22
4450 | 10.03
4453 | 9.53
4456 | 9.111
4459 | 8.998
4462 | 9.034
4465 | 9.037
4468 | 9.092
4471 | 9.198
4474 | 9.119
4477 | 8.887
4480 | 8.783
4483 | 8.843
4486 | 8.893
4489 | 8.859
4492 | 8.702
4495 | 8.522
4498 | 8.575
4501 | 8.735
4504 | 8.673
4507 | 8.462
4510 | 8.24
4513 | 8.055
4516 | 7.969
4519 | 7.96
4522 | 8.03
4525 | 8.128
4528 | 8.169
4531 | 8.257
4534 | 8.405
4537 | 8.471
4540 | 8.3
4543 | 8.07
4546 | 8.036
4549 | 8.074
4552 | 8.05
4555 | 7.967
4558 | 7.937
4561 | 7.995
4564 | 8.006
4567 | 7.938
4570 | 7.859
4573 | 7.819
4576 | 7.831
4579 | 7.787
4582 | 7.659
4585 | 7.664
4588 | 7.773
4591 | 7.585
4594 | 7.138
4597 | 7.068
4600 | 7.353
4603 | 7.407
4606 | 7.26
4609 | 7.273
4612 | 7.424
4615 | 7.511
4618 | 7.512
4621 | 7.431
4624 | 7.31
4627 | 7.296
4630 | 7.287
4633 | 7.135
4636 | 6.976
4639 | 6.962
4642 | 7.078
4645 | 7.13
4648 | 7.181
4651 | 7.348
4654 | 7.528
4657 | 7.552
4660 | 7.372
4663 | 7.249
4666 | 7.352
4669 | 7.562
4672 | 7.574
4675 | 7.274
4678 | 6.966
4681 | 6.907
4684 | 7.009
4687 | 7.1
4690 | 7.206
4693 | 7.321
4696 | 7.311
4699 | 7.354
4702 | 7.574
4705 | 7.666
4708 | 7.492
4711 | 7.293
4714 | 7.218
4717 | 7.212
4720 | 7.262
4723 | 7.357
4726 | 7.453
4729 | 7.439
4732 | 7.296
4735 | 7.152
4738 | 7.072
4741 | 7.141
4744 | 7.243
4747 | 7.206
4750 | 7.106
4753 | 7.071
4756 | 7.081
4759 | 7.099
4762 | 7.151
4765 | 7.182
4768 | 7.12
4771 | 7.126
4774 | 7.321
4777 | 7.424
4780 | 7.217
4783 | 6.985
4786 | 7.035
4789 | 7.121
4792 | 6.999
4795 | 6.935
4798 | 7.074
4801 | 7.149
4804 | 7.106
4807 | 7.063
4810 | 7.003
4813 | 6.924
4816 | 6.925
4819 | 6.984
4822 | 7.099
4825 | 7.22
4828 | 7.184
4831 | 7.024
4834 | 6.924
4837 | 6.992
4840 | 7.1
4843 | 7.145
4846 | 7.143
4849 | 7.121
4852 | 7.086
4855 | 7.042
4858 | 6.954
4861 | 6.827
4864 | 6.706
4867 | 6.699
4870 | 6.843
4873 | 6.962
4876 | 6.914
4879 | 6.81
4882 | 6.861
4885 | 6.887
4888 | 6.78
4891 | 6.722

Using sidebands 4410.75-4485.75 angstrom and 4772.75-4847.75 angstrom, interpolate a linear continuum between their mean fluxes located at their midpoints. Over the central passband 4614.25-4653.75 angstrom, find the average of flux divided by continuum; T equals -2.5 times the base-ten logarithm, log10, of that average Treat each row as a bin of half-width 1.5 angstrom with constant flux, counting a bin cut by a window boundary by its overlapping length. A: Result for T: 0.17 mag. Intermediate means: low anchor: 9.88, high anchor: 7.08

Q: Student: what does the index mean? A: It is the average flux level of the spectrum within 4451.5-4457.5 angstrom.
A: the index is 9.32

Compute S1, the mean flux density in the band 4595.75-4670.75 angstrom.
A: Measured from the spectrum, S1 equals 7.3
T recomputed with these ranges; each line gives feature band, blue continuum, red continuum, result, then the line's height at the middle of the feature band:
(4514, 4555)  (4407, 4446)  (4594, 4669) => 0.10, 8.93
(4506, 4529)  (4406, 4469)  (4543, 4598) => 0.09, 8.78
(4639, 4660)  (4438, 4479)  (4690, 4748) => 0.09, 7.88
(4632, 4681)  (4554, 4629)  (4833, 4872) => 0.03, 7.43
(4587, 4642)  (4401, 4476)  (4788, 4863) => 0.20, 8.79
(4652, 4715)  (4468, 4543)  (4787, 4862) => 0.05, 7.69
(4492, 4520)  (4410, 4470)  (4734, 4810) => 0.14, 9.54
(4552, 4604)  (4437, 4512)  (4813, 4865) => 0.11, 8.51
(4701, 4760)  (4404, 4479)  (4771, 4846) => 0.07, 7.73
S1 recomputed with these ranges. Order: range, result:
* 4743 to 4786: 7.16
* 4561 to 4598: 7.7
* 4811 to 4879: 6.99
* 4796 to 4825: 7.04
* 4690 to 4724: 7.36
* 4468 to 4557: 8.44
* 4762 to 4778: 7.22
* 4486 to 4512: 8.6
